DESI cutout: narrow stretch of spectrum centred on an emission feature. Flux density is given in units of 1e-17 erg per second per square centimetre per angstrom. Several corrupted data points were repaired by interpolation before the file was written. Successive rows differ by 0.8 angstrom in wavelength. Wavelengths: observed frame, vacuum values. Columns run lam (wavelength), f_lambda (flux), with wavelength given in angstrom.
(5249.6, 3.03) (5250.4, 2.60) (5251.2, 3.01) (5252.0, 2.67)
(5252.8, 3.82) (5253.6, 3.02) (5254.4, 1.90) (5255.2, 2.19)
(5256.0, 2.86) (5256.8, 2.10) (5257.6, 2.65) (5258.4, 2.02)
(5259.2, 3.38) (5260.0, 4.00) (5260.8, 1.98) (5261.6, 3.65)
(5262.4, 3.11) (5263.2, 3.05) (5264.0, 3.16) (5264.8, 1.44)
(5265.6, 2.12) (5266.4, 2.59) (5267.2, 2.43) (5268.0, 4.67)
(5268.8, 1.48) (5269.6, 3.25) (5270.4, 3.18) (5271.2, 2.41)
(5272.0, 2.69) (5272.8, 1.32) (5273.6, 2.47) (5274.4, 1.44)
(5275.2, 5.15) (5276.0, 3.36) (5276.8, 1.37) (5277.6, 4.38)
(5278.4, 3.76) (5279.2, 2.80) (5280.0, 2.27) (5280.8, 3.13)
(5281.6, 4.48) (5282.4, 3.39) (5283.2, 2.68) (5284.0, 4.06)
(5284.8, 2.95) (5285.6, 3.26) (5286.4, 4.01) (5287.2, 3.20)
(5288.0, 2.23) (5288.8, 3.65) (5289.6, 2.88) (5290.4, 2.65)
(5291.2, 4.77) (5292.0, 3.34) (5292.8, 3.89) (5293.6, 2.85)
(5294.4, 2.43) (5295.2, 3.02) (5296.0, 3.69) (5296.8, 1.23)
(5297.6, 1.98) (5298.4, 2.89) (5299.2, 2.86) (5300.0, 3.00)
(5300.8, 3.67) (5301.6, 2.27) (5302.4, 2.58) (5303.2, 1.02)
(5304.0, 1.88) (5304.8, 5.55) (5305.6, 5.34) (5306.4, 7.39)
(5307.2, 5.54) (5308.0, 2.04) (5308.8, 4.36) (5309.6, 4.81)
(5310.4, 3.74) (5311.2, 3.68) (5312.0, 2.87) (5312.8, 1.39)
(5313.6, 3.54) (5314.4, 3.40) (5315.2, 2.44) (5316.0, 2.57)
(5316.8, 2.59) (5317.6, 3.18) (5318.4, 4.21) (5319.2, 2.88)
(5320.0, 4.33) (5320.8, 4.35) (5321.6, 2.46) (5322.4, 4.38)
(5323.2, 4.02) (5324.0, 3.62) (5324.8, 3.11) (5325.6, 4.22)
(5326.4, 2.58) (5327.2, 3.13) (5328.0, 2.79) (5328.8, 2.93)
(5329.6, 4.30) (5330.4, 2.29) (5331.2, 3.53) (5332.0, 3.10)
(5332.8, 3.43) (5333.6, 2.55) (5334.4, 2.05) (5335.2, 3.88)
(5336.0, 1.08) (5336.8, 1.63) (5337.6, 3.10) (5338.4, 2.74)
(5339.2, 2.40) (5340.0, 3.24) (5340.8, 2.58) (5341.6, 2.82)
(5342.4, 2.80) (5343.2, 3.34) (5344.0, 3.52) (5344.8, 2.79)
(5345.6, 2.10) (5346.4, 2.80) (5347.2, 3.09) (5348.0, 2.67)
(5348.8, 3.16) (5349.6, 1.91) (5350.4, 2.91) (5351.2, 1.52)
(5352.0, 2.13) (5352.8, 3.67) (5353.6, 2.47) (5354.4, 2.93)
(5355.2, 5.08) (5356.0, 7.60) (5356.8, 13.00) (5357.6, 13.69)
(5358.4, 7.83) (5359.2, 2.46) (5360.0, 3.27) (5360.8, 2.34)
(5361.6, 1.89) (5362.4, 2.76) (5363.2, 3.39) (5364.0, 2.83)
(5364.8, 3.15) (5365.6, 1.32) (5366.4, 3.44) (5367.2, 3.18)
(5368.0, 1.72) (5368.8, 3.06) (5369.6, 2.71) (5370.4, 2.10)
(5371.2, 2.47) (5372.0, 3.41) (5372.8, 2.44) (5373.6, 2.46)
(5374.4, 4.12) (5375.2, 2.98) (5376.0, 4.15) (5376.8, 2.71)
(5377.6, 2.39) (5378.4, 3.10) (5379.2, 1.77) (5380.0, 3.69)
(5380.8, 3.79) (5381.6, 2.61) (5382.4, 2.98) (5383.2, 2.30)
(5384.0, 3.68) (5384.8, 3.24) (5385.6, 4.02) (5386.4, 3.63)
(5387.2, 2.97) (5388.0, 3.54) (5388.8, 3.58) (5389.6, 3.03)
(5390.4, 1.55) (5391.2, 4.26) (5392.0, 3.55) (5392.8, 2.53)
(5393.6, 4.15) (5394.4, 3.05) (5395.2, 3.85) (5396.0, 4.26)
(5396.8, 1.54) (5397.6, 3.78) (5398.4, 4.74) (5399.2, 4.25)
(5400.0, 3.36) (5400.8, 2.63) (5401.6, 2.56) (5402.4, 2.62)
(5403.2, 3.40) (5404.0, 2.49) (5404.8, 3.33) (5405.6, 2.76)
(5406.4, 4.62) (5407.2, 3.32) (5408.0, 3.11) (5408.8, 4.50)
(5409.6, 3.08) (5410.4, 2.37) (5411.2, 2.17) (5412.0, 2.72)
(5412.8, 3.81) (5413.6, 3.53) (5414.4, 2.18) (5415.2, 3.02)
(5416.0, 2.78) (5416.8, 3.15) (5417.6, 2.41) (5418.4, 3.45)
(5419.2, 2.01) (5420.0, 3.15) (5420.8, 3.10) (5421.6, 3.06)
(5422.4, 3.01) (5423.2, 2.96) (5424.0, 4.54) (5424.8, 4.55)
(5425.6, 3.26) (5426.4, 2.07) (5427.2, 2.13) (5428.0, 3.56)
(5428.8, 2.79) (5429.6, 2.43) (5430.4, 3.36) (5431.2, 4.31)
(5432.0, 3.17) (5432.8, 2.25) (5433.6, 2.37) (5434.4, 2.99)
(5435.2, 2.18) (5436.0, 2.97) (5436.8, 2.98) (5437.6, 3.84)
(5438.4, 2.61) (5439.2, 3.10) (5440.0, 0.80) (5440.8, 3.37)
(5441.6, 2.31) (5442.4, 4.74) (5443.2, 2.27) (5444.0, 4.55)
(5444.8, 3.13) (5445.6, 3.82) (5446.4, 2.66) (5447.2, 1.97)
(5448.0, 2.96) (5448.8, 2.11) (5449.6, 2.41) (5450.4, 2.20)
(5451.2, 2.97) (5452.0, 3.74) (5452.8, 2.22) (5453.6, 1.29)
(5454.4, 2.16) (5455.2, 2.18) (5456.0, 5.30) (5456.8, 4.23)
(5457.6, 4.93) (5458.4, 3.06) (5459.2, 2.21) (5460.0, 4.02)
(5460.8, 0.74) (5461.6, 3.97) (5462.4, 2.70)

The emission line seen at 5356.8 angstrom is [O III]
